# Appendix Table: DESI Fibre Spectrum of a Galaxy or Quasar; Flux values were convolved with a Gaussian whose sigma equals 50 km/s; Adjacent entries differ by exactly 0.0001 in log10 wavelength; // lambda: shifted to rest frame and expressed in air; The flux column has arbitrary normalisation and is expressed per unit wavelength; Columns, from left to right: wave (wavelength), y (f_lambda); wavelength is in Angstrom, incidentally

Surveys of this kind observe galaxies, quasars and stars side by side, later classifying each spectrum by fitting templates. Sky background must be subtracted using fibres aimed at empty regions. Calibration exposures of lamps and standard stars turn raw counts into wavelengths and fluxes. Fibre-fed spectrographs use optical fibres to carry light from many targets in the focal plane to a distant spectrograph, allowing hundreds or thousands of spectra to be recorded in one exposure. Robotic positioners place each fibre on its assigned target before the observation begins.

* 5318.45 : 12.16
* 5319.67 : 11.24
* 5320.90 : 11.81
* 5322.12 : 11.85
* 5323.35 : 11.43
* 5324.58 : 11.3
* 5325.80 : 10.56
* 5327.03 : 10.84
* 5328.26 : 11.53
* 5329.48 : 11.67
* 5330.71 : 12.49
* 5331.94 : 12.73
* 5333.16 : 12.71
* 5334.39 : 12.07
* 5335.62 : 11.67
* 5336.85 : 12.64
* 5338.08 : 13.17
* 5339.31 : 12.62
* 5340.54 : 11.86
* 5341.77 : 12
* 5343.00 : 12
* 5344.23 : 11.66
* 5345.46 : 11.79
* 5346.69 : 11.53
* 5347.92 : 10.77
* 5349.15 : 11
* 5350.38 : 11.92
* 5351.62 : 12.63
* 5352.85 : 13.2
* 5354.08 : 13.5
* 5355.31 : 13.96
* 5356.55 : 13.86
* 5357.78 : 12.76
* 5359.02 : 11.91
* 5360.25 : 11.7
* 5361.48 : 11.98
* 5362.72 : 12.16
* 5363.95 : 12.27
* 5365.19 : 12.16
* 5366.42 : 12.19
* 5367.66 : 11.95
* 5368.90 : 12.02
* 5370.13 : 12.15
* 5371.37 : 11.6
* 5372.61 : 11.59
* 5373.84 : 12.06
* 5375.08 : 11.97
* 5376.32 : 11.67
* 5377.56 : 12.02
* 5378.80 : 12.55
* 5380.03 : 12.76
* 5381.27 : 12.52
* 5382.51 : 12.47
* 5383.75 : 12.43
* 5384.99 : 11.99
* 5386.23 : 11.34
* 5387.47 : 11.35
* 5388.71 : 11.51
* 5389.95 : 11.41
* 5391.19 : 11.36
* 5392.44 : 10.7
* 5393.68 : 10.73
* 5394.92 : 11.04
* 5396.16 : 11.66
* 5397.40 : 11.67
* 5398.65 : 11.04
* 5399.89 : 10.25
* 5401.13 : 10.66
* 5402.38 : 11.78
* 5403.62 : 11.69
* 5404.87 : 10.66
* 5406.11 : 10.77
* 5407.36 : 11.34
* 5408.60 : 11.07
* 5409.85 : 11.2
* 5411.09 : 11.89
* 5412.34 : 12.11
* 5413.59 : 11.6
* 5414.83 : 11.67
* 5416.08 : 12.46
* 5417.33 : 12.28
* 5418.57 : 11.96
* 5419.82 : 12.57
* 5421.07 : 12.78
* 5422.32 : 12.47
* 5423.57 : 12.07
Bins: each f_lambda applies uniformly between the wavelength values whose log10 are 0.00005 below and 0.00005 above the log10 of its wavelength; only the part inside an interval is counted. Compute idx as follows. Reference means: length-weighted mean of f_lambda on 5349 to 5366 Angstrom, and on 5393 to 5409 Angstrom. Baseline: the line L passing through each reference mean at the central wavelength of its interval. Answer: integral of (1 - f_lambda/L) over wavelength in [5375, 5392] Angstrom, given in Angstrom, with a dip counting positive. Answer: -0.4 Angstrom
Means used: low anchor 12.5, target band 11.9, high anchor 11.1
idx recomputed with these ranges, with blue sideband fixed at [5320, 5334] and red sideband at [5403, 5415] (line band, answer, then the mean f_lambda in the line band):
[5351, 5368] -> -1.48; 12.6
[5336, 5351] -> -0.33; 11.9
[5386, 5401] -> 0.40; 11.2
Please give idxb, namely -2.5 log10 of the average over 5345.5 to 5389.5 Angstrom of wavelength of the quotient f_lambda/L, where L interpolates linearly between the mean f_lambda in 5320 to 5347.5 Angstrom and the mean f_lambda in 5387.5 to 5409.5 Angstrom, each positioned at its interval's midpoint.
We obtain -0.06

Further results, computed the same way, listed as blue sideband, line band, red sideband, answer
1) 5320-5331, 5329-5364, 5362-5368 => -0.042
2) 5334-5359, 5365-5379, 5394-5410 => -0.018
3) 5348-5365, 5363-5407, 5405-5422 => 0.044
